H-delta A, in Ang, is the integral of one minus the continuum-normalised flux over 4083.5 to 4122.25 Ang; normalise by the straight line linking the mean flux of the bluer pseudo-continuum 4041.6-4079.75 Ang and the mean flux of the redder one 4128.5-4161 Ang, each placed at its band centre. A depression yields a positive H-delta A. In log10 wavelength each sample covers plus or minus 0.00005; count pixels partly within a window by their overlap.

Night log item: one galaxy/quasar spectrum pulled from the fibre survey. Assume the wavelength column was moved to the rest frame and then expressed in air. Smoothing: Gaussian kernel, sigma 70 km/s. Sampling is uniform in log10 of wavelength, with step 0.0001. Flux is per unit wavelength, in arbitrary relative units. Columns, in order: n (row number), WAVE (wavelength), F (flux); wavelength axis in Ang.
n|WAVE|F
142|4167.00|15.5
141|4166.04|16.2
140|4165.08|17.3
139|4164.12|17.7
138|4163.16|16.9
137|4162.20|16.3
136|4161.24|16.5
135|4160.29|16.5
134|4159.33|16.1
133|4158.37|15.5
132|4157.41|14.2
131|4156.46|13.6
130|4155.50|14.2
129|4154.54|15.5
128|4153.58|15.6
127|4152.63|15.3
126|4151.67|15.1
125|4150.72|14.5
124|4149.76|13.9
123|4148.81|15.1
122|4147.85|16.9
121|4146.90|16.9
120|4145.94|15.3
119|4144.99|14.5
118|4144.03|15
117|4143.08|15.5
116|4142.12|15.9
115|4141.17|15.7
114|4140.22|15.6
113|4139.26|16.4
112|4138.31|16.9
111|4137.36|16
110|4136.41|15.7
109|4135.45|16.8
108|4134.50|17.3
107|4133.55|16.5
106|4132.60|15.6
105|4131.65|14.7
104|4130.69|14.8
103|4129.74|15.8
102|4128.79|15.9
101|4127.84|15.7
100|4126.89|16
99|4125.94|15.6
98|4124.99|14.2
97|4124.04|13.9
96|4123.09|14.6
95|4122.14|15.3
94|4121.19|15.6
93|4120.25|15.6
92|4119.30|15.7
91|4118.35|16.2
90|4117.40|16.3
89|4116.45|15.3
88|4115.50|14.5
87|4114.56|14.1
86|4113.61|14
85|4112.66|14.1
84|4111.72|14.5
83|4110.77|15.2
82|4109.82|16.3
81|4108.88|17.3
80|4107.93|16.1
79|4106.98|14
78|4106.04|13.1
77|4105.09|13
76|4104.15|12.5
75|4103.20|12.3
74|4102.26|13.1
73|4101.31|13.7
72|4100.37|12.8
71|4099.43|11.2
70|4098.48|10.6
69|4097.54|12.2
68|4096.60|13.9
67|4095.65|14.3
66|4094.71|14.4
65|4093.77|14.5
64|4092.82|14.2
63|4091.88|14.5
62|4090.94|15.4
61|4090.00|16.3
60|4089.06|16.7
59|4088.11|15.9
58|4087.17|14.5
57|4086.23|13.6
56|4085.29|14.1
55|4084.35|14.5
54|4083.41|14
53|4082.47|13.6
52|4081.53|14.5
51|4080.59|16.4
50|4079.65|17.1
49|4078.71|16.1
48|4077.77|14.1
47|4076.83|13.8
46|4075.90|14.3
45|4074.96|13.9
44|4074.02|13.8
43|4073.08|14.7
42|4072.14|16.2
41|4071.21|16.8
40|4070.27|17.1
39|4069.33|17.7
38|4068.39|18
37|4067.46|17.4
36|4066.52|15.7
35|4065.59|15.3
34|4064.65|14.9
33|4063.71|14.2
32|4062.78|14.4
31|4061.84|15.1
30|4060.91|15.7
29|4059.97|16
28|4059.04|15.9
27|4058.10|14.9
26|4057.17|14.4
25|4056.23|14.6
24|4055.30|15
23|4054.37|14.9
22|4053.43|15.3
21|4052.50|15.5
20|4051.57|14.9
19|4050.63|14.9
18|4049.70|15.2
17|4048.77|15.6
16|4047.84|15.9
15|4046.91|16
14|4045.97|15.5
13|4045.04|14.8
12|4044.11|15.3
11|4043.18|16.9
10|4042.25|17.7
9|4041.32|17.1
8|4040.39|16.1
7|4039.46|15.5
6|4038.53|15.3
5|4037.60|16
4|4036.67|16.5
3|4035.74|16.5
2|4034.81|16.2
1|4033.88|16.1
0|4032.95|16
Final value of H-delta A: 2.8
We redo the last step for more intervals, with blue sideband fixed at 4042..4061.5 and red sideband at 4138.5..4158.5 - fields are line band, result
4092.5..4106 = 2.04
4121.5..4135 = -0.11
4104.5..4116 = 0.51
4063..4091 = 0.10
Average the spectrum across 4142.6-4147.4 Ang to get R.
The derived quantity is 15.4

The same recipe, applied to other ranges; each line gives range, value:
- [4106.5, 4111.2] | 15.8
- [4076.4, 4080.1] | 15.3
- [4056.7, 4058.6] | 14.6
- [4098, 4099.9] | 10.9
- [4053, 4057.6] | 14.8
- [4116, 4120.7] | 15.8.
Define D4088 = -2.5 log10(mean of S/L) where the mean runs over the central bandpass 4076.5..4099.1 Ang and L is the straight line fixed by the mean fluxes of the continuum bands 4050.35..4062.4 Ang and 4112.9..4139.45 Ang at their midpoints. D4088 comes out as 0.06 mag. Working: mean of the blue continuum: 15.2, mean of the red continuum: 15.5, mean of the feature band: 14.5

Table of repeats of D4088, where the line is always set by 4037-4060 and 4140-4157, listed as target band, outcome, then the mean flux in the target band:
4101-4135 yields 0.026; 15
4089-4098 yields 0.062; 14.6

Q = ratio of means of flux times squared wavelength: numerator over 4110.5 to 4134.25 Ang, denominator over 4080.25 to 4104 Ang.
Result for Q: 1.1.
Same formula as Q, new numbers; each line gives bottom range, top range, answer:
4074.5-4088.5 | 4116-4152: 1.09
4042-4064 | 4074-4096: 0.98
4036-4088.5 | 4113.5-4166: 1.05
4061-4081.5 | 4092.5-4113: 0.90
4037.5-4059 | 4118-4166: 1.05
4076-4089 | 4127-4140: 1.11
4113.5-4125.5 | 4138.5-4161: 1.04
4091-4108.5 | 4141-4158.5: 1.16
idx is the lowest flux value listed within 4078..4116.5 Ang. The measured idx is 10.6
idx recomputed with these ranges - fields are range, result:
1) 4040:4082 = 13.8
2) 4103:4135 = 12.3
